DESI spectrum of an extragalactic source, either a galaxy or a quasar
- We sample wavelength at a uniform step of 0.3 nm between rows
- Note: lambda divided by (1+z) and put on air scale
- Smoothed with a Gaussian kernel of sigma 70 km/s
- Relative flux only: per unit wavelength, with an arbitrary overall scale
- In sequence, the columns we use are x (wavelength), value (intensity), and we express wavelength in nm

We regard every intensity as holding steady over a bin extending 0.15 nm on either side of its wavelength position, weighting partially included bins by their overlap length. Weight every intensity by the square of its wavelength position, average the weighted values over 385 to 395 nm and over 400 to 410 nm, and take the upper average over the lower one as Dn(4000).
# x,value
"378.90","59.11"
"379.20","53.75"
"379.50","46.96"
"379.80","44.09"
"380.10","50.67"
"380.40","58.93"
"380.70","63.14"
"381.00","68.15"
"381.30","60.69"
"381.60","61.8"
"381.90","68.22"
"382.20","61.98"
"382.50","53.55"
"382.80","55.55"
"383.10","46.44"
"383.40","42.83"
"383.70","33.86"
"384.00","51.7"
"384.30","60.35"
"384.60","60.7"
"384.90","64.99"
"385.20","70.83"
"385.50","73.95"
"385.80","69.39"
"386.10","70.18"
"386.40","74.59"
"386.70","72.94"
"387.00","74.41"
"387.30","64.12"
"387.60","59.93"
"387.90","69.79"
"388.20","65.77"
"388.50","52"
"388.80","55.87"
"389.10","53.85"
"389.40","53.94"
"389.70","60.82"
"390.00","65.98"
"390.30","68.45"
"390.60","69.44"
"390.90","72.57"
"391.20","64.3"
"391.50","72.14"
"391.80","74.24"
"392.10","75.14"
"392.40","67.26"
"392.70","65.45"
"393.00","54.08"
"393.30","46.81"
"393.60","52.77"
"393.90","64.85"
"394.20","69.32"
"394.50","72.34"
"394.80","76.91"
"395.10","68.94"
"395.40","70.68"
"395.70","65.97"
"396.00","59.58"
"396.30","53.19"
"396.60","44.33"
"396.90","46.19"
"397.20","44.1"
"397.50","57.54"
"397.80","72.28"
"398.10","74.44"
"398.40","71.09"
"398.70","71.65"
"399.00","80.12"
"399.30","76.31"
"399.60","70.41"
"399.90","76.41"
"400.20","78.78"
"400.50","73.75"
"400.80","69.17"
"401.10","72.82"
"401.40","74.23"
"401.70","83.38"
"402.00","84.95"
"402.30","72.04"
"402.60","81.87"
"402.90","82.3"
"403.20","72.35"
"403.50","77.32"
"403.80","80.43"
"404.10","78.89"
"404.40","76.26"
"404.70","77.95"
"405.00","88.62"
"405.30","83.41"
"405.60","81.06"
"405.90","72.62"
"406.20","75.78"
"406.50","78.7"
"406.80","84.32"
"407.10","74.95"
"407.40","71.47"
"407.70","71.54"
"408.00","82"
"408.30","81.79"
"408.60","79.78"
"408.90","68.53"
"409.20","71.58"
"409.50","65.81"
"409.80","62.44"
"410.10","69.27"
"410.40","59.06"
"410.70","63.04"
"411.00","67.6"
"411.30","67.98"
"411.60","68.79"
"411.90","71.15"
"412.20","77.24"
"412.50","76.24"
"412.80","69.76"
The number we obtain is 1.25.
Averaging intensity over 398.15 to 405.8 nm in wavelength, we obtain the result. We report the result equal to 77.4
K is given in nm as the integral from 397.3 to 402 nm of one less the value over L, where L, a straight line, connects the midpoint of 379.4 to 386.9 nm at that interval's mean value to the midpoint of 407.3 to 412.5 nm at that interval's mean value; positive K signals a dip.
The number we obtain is -0.499 nm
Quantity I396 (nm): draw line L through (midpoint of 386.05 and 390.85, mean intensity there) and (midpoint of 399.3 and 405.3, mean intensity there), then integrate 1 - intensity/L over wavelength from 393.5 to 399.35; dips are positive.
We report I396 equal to 0.61 nm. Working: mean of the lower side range 64.6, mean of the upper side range 77.6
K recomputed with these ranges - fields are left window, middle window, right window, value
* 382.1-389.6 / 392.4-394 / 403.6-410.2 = 0.21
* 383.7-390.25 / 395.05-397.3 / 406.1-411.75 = 0.35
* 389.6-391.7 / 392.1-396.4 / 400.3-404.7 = 0.41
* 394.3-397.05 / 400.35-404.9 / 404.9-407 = -0.18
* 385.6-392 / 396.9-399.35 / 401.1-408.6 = 0.22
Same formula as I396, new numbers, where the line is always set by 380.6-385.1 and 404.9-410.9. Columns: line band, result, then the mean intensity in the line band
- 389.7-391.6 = -0.18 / 68.1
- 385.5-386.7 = -0.26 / 71.9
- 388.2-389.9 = 0.13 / 56.5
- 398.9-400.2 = -0.14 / 76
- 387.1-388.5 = -0.08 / 63.9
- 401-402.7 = -0.20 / 78.3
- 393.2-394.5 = 0.08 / 60.5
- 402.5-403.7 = -0.13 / 78.4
